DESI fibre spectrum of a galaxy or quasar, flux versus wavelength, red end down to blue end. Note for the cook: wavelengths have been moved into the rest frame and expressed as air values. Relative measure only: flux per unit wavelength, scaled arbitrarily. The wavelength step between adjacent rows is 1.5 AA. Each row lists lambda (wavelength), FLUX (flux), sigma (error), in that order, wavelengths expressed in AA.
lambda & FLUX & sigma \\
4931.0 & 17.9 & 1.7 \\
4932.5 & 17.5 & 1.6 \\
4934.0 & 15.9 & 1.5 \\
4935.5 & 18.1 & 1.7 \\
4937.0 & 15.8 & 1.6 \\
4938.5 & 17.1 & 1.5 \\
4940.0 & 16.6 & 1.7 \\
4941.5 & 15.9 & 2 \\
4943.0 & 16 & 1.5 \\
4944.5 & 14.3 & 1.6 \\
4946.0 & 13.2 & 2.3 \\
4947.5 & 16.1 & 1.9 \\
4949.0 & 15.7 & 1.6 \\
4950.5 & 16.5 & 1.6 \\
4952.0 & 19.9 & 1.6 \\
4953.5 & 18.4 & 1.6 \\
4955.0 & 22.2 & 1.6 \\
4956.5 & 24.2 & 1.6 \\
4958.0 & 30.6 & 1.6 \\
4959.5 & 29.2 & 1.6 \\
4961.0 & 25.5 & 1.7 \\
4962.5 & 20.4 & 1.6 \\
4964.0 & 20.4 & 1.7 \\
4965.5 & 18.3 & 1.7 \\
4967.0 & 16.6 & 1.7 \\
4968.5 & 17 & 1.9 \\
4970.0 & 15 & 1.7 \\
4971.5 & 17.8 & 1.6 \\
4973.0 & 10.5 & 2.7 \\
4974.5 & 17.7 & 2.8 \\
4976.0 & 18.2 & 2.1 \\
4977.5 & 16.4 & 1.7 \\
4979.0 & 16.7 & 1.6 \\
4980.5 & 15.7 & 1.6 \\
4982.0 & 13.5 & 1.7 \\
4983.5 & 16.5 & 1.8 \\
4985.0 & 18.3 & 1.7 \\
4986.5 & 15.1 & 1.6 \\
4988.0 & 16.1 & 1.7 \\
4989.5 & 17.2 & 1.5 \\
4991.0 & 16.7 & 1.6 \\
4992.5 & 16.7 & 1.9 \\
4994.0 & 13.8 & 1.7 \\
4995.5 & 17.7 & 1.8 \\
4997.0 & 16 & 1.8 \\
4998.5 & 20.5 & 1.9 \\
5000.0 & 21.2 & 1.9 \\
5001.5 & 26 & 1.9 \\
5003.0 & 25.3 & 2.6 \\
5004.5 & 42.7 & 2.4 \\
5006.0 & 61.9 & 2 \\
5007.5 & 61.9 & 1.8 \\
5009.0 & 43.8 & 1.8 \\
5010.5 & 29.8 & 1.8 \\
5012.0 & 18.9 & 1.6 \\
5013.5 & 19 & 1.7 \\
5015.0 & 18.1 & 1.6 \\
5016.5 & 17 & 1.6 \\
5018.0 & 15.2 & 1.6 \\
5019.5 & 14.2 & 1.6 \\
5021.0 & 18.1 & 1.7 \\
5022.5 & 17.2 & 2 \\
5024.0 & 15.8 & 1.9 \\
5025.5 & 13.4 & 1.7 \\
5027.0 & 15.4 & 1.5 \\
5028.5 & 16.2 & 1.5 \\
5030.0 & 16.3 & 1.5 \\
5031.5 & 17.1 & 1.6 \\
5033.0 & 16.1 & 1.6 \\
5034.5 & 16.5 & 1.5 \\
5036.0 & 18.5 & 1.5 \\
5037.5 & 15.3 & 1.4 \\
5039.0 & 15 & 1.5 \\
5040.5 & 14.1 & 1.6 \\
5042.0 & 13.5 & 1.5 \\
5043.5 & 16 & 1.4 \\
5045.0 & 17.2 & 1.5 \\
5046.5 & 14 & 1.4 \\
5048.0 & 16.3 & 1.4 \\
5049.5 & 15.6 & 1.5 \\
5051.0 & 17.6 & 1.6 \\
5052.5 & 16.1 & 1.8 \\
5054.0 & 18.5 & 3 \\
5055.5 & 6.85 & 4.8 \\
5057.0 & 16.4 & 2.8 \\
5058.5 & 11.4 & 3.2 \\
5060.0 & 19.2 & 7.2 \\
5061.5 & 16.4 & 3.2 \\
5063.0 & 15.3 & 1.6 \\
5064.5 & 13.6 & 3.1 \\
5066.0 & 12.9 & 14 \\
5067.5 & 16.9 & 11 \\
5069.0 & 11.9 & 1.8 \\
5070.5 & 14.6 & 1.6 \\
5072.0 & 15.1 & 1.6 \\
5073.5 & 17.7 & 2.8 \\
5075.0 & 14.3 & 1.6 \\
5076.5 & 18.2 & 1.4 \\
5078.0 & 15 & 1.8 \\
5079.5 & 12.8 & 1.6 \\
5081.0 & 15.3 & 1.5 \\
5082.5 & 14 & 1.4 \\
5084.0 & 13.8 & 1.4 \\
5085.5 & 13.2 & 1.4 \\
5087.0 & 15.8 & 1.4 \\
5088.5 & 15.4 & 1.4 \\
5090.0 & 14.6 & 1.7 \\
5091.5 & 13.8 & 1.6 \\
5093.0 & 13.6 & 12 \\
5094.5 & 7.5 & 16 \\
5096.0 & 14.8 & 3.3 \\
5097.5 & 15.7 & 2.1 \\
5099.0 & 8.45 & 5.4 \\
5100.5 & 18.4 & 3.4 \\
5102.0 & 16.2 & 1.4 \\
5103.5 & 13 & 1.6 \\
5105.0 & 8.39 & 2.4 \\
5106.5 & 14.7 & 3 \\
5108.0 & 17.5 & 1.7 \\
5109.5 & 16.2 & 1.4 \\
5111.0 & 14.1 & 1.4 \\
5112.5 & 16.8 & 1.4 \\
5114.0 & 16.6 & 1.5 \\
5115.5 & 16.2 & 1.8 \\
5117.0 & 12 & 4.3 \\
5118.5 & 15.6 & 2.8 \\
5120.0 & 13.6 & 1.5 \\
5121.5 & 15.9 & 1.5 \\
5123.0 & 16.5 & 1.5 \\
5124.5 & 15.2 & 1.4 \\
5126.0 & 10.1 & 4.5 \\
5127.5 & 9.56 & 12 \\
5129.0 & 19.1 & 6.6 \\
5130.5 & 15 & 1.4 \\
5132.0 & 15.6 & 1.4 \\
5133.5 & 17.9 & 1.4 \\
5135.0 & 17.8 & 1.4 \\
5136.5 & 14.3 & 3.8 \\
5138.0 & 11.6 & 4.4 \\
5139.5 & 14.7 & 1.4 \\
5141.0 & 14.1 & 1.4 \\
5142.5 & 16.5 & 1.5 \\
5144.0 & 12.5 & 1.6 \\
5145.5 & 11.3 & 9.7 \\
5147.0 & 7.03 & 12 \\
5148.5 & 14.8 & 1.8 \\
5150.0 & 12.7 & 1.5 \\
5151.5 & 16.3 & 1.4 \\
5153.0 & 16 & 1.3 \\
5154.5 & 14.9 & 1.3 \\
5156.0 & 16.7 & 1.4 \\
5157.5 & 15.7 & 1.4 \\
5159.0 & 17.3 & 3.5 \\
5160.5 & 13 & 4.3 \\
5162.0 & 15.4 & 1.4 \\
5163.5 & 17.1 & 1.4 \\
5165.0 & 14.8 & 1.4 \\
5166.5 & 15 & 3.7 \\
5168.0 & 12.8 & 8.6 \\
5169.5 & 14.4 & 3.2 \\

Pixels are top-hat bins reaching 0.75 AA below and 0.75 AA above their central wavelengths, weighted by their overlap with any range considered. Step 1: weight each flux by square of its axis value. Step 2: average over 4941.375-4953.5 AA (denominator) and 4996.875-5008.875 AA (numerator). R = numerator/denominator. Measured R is 2.3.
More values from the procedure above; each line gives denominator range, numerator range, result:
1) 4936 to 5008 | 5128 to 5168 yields 0.78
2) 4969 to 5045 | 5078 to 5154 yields 0.75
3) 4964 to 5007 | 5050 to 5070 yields 0.76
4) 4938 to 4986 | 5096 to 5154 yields 0.85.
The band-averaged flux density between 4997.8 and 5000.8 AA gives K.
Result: 20.9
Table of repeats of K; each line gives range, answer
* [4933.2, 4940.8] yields 16.7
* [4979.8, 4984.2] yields 15.2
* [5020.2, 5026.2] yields 16.1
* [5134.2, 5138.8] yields 14.6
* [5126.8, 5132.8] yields 14.9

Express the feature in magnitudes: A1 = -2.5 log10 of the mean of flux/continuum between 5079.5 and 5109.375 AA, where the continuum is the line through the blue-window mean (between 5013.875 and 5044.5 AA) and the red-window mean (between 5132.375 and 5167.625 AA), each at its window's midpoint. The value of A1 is 0.101 mag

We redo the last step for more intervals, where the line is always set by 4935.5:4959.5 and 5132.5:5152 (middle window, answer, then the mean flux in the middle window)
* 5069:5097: 0.07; 14.4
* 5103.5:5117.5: 0.00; 14.7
